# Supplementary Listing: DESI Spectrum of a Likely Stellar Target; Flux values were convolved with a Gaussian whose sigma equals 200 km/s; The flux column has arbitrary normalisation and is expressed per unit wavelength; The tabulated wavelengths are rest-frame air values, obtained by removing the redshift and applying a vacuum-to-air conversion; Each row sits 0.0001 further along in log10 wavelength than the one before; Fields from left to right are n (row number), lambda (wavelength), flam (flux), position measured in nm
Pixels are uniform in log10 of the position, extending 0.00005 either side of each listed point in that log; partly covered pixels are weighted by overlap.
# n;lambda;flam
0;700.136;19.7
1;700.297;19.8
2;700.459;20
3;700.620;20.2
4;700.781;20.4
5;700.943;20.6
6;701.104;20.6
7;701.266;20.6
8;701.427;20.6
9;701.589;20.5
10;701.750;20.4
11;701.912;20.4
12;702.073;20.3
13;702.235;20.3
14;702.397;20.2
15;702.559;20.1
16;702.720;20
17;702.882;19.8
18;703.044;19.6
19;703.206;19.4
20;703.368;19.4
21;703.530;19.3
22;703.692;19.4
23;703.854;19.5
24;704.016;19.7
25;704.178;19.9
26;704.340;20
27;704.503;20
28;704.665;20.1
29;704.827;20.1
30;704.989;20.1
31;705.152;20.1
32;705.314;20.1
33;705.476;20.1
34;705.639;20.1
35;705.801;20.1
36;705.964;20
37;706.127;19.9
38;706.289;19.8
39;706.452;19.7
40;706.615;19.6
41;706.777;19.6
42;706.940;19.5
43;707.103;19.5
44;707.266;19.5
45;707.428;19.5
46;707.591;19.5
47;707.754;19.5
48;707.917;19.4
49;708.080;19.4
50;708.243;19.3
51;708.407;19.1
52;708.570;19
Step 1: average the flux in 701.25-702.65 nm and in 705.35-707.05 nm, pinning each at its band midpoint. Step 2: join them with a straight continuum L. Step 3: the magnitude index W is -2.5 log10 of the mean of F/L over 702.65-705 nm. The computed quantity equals 0.02 mag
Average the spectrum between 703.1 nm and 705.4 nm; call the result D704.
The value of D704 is 19.8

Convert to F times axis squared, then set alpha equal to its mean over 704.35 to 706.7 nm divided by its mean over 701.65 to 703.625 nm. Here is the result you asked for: 1.01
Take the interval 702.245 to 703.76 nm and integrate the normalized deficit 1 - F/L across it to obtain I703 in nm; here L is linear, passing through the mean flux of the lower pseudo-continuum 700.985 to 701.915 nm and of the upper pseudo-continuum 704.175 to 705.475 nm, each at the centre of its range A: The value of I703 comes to 0.04 nm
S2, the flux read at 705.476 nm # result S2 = 20.1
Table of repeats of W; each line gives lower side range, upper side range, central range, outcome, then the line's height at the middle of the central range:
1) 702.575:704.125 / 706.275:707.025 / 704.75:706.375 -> -0.023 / 19.6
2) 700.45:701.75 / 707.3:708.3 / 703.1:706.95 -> 0.003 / 19.9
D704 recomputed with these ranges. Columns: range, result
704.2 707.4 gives 19.9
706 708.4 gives 19.5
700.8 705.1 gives 20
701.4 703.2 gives 20.2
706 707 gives 19.7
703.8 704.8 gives 19.9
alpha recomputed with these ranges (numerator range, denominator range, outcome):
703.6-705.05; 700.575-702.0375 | 0.98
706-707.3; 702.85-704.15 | 1.02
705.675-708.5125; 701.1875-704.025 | 0.99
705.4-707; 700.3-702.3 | 0.99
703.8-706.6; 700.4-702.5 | 0.99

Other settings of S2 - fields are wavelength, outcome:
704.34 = 20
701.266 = 20.6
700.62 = 20.2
